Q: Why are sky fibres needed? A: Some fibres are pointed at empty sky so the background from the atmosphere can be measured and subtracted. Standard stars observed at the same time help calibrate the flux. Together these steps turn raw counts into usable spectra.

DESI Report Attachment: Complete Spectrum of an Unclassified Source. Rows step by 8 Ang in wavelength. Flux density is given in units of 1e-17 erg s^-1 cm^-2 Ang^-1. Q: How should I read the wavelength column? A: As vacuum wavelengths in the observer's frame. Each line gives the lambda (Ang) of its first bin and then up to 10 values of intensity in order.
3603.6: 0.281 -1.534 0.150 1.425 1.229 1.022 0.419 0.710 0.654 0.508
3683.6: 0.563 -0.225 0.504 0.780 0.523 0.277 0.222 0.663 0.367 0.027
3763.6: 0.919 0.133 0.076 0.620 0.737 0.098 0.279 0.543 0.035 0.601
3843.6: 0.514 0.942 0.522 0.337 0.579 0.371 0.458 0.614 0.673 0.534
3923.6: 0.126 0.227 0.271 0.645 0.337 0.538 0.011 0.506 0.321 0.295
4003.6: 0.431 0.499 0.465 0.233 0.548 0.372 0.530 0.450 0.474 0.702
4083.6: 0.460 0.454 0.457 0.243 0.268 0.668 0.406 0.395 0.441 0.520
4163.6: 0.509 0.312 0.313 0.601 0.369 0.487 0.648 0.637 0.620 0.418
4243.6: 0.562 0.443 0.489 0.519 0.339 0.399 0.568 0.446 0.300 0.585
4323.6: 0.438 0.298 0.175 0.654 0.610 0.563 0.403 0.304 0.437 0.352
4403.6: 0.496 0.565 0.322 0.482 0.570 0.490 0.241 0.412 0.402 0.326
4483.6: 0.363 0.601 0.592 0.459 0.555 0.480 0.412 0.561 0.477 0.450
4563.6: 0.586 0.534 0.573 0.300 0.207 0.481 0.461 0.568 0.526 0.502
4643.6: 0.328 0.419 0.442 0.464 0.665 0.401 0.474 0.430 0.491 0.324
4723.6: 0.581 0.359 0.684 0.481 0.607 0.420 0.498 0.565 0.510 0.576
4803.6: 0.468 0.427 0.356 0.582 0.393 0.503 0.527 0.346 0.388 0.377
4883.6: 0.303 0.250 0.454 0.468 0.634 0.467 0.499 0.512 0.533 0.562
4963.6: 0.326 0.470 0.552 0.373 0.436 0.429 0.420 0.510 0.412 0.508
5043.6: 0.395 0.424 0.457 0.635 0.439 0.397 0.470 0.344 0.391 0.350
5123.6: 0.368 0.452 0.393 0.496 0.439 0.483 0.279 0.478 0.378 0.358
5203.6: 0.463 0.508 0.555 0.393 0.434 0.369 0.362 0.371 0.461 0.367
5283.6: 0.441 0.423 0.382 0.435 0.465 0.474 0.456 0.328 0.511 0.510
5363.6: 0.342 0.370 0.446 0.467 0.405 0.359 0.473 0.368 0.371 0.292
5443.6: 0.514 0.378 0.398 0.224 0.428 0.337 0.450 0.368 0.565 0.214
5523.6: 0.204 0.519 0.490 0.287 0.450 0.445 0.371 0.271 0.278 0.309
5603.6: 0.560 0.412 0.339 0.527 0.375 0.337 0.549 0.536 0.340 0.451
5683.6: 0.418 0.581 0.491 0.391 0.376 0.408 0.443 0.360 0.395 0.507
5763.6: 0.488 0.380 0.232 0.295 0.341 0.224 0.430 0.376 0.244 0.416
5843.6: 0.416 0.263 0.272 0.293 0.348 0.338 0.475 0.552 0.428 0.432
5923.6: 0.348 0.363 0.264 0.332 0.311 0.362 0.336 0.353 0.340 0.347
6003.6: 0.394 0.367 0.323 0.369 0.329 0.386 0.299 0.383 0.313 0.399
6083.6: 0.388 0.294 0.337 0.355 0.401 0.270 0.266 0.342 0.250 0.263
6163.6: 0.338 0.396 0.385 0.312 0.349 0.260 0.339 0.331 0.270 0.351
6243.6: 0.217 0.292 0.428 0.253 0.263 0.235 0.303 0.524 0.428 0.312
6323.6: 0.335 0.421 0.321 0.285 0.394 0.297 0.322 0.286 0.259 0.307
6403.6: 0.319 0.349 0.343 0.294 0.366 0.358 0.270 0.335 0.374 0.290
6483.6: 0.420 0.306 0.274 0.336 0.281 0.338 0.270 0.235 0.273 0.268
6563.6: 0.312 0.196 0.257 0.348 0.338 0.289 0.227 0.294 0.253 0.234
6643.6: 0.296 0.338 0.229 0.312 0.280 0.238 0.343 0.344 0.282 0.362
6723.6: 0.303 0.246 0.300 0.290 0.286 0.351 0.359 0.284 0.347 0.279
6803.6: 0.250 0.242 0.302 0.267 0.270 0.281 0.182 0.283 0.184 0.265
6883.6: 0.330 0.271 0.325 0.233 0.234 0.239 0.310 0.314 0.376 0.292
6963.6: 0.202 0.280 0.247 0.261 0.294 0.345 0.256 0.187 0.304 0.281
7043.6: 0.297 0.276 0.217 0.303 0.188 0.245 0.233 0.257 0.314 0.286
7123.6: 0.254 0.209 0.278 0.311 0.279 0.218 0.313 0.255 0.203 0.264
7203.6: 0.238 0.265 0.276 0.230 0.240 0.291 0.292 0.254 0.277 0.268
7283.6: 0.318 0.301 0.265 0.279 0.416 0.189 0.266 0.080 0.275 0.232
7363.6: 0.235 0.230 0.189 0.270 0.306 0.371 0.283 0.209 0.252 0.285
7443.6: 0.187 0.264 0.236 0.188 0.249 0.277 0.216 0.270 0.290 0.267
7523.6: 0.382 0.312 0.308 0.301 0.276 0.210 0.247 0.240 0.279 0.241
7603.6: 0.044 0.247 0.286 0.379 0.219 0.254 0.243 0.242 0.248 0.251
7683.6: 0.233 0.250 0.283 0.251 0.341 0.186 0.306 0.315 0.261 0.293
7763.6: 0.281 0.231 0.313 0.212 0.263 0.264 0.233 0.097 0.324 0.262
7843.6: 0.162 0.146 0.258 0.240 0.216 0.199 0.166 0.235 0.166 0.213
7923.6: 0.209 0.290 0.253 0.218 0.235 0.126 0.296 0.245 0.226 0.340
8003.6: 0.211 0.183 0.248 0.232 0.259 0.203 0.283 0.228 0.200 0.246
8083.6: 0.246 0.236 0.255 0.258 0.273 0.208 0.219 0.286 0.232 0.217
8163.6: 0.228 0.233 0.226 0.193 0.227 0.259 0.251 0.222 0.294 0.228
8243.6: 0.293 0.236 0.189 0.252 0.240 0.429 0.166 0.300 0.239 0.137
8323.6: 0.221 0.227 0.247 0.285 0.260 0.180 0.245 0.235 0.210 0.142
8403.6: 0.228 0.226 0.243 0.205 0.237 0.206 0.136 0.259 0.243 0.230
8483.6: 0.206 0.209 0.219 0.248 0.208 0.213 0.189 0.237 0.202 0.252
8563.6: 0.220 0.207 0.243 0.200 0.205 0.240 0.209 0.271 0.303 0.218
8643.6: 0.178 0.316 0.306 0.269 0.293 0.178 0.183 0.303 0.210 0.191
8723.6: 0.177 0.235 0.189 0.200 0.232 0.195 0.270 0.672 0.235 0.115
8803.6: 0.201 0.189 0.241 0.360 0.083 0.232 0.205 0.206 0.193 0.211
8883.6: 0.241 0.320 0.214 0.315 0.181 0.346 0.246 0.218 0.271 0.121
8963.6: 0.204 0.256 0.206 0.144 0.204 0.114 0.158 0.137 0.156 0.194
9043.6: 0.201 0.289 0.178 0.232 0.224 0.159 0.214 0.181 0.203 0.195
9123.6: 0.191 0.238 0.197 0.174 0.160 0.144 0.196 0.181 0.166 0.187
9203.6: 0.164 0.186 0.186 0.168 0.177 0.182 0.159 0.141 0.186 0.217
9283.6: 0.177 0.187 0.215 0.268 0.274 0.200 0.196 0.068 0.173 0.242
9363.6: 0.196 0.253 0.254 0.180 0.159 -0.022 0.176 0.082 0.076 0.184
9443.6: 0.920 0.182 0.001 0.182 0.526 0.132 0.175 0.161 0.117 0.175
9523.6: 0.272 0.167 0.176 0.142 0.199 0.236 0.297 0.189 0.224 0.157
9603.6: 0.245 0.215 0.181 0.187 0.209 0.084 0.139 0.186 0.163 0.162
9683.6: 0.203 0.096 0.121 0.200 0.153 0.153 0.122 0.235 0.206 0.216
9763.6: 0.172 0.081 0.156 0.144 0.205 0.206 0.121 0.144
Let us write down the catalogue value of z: 0.55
